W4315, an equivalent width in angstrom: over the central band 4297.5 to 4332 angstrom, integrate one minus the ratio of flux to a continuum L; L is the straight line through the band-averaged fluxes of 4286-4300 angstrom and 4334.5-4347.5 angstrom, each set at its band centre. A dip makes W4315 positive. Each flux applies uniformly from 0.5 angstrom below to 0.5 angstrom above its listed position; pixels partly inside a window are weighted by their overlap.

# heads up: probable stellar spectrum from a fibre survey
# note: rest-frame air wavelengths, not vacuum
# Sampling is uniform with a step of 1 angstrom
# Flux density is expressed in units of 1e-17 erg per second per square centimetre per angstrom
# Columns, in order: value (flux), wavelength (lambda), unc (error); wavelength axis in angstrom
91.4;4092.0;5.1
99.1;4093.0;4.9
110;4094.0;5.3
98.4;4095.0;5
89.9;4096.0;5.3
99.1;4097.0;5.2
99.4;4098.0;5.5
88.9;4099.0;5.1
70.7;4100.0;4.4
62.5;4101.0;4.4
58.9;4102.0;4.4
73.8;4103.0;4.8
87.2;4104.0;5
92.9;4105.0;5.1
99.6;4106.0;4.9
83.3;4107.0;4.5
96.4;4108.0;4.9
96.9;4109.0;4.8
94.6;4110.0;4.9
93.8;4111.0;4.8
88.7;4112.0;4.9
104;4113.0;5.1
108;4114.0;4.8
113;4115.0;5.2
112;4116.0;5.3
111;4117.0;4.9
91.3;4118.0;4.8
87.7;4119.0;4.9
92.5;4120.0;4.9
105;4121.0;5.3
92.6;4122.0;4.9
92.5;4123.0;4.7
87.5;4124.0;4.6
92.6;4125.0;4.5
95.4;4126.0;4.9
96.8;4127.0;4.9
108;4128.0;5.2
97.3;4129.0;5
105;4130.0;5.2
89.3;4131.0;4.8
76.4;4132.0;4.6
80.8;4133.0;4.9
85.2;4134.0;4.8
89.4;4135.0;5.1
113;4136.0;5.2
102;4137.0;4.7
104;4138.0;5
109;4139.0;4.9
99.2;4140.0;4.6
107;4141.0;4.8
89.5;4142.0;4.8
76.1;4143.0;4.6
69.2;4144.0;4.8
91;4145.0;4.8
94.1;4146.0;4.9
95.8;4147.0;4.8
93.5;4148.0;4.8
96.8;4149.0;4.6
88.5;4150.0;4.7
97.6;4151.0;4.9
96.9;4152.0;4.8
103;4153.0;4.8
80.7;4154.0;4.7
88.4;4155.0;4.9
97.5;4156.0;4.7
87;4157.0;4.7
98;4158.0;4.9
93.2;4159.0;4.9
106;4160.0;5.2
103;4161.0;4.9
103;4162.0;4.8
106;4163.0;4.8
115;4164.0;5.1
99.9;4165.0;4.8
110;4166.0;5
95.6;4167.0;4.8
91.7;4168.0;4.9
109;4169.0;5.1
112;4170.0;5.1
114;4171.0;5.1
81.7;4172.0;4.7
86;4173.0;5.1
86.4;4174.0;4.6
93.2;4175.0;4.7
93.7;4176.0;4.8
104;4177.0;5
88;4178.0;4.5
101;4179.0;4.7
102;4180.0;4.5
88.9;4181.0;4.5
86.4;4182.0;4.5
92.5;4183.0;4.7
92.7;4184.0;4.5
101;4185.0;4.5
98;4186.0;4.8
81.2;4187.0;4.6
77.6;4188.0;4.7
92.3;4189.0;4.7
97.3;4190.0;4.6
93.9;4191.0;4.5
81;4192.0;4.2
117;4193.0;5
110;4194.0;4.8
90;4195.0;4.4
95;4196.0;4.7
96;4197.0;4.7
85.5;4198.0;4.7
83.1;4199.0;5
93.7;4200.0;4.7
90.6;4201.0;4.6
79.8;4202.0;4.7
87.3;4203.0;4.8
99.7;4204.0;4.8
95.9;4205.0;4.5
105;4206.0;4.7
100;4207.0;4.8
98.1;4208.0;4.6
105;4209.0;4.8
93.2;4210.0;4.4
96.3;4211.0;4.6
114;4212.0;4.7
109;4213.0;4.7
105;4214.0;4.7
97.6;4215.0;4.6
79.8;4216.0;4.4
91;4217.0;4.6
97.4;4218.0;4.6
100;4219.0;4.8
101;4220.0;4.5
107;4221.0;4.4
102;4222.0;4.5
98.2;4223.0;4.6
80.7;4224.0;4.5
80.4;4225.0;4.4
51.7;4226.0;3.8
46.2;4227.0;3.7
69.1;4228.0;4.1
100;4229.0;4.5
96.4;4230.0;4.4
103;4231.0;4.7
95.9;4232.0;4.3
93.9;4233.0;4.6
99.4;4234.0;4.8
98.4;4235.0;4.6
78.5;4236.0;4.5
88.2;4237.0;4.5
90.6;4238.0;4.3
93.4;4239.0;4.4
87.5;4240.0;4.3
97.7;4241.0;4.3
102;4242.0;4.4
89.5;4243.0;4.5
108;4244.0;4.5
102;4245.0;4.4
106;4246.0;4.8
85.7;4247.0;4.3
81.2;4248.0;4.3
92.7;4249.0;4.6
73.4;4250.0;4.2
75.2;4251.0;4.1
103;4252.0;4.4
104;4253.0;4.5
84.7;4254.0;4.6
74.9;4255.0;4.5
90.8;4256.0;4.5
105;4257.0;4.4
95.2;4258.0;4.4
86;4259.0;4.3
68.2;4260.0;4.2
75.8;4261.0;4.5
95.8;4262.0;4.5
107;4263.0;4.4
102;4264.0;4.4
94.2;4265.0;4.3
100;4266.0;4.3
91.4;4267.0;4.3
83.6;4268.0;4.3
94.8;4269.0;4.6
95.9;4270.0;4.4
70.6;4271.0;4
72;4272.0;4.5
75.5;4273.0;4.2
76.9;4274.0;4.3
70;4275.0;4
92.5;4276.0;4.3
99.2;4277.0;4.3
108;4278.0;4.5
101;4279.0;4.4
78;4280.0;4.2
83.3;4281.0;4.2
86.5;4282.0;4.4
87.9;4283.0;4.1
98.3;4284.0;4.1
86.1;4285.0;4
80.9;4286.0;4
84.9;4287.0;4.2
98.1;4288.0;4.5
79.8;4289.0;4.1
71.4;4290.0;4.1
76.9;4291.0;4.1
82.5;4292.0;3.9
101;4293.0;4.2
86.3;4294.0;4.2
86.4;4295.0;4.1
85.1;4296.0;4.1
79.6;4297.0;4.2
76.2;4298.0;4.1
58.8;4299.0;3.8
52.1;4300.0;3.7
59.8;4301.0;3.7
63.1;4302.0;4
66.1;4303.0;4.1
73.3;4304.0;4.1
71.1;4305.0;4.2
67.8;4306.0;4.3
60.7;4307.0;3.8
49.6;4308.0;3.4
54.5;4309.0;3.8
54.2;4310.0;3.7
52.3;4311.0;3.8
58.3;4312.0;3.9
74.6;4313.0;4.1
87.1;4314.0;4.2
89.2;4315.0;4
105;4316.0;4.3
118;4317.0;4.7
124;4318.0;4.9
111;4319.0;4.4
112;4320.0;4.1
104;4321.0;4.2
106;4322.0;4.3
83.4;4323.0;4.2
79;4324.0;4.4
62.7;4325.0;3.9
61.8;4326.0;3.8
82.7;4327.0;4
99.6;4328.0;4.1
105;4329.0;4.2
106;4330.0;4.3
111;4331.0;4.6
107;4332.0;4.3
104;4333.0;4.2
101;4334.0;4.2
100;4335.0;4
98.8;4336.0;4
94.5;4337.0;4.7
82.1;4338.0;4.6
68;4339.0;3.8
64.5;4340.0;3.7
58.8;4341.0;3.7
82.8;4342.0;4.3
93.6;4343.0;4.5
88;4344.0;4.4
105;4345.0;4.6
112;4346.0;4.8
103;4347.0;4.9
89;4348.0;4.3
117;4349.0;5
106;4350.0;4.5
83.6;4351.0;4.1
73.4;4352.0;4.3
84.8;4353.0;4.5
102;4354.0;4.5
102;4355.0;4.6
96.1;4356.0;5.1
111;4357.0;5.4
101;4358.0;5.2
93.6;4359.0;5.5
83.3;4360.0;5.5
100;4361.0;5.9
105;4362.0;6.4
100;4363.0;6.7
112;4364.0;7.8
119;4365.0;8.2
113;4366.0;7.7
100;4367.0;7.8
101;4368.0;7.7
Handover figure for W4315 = 1.5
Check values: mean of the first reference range 81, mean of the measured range 81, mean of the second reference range 88.5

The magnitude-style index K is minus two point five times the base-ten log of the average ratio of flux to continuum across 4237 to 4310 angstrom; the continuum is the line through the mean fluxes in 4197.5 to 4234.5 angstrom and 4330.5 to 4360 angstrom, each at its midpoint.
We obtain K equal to 0.11 mag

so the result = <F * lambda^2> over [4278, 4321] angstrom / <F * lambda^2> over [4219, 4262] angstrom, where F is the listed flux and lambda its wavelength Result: 0.9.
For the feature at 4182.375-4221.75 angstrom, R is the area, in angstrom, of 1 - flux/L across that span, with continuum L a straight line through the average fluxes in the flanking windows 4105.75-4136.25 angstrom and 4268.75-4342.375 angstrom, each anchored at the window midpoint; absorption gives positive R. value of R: -2.2 angstrom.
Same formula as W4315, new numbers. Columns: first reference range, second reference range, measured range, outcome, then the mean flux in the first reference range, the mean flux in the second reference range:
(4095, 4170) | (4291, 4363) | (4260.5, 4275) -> 0.3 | 94.7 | 86.9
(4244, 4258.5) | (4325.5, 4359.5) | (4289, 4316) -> 6.2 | 91.6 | 93.8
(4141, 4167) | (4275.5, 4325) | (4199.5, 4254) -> -2.4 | 95.4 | 82.3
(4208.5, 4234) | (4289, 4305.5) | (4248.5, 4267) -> -1.4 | 92.7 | 74.5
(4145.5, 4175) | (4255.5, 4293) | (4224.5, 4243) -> 0.8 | 97.5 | 87.9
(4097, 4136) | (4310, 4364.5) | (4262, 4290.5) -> 1.4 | 92.5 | 93.3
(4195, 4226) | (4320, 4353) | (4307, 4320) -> 1.5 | 94.8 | 91.9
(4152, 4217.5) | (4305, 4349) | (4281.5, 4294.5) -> 0.6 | 96.2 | 87.9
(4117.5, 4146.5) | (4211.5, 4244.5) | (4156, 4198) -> -1.6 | 93.8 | 92.5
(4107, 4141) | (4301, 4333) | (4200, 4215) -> -1.1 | 97.2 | 83.8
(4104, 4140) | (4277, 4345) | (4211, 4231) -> -0.2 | 96.7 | 84.2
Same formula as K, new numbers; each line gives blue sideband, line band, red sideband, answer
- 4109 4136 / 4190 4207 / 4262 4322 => -0.04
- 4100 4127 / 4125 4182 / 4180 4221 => -0.03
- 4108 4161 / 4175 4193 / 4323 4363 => 0.02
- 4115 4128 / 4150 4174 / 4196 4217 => -0.02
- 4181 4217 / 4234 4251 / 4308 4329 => -0.01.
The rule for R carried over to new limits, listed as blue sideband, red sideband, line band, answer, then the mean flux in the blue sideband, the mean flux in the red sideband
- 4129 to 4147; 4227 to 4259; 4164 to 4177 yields -0.8 angstrom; 93.2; 91.6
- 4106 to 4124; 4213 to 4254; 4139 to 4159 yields 0.7 angstrom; 97.6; 91.5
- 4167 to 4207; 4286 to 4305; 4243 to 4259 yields -1.5 angstrom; 94.3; 76.7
